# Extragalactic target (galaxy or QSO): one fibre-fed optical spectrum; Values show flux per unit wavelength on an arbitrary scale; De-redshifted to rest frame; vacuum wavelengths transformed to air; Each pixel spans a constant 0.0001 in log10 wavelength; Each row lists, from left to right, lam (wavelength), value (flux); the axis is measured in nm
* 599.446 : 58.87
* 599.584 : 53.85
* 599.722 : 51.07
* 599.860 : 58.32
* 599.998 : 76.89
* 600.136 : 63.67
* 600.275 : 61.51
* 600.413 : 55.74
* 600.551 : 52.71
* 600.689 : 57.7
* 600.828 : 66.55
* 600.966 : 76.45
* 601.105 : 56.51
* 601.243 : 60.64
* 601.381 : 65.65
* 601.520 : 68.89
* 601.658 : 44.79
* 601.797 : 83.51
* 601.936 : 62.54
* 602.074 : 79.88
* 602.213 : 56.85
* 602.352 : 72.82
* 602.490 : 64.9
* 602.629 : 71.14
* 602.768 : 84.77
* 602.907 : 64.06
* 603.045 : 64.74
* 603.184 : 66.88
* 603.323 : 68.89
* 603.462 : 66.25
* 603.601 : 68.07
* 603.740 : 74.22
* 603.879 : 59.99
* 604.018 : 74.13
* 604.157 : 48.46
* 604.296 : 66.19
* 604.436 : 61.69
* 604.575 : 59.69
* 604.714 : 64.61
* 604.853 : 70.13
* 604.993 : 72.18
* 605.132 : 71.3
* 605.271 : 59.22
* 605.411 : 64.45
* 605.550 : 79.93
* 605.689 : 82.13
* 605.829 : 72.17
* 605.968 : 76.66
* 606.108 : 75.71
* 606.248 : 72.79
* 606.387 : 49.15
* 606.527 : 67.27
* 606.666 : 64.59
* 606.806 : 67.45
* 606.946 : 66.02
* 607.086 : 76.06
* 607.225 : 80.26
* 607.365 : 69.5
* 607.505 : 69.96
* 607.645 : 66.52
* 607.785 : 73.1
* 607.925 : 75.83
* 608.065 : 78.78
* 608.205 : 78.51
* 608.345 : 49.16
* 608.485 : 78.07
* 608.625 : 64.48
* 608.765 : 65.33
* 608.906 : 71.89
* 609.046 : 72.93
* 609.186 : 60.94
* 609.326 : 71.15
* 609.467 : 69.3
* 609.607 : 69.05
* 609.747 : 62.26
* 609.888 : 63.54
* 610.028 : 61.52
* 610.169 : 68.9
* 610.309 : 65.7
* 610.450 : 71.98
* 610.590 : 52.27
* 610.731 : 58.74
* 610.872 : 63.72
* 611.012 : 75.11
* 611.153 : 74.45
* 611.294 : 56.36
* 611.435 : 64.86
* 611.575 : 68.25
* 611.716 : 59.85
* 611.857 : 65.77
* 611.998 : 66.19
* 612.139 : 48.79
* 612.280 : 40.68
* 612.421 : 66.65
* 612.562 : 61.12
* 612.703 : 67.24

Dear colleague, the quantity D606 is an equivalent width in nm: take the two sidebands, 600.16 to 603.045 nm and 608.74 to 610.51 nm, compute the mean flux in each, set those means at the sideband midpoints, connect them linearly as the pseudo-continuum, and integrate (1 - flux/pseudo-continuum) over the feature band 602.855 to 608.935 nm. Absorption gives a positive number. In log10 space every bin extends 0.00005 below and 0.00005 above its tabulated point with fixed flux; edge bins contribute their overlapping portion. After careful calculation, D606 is -0.20 nm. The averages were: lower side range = 65.3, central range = 68.6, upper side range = 67.3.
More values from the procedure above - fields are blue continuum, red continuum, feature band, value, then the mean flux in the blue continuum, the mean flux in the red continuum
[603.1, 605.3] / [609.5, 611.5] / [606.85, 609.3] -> -0.19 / 65.9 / 65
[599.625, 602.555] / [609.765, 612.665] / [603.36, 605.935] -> -0.18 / 63.6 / 62.8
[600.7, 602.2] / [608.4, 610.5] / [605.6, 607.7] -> -0.11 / 65.8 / 67.6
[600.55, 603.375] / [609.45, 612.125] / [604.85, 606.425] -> -0.12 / 66.5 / 64.7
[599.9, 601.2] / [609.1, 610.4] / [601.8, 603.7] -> -0.17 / 62.9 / 66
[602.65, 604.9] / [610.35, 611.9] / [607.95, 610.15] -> -0.09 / 66.5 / 64.7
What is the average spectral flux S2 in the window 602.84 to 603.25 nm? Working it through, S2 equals 65.3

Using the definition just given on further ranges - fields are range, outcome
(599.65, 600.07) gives 62.1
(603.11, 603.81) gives 68.8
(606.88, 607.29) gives 74.2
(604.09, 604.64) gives 59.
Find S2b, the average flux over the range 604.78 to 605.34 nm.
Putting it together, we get 68.2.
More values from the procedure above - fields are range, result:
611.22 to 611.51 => 61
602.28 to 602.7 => 69.6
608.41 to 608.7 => 70.9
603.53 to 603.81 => 71.1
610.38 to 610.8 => 61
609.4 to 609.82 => 66.9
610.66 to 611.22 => 67.9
